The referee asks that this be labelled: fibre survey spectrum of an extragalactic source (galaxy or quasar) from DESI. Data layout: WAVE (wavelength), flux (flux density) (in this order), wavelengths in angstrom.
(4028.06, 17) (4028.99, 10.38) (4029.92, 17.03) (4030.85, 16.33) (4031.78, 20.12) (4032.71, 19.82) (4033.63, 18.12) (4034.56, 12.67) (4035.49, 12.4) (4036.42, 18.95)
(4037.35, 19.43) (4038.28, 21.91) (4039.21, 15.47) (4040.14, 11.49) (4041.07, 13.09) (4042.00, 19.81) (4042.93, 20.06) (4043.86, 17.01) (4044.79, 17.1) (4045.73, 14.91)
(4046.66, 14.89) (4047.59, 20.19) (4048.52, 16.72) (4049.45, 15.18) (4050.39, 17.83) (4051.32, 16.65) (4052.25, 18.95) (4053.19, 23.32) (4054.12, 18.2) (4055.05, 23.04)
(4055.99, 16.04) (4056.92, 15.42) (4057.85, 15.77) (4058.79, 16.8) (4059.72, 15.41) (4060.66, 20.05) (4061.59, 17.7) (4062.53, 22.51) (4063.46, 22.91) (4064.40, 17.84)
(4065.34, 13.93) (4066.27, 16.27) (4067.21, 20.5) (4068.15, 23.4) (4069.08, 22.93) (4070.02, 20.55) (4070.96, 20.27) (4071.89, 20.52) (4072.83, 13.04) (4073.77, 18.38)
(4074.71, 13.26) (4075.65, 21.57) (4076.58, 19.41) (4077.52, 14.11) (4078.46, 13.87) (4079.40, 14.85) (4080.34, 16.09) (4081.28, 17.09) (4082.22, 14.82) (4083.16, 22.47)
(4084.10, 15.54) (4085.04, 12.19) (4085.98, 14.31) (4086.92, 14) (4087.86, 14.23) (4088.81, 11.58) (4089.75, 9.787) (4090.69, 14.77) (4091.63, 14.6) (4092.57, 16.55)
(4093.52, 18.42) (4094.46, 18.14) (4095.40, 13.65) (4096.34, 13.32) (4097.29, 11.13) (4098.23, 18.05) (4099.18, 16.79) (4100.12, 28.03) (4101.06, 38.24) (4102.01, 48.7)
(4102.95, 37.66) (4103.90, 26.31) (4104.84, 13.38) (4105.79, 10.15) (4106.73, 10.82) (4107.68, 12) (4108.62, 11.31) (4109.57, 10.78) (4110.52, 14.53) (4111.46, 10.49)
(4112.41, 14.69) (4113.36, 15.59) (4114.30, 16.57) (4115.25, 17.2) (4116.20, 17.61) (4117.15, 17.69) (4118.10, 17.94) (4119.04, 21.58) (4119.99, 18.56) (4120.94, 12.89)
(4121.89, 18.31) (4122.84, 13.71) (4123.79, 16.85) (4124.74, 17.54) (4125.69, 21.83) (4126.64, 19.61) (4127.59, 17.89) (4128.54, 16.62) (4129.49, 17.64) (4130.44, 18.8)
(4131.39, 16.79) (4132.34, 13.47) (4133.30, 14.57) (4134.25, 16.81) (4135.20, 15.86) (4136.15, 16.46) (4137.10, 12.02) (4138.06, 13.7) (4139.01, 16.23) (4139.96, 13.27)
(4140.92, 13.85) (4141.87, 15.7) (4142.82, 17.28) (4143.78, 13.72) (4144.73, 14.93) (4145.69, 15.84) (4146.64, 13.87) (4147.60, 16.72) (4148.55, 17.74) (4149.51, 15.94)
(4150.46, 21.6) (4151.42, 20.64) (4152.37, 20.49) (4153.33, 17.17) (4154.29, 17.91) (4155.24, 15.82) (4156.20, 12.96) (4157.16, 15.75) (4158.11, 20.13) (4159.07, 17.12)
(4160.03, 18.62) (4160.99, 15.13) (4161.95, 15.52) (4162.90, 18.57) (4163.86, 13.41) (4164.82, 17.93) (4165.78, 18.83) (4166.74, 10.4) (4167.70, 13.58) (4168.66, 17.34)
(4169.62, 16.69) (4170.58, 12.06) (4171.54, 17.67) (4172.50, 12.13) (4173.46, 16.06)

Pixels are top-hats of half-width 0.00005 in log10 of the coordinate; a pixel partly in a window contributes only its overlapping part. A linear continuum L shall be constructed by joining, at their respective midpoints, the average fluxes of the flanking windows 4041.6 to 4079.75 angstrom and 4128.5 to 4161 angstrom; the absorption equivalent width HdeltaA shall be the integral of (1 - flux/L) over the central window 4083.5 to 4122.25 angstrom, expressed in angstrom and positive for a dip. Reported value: -0.2 angstrom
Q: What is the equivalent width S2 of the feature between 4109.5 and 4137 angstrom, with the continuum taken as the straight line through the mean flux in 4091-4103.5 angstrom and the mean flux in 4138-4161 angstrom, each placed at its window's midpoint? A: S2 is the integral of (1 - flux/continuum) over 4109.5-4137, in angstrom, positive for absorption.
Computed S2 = 4.2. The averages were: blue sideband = 22.5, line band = 16.5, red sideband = 16.6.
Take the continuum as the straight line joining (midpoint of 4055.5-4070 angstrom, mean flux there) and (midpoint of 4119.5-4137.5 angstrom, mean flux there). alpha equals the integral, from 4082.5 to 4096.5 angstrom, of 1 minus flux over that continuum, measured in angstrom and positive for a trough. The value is 2.2 angstrom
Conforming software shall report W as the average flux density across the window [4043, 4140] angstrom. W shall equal 17.4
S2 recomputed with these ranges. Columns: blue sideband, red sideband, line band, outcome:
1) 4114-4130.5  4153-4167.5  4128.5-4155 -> 1.1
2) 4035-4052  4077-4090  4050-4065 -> -2.3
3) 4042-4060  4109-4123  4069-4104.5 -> -4.2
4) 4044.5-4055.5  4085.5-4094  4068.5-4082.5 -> -1.6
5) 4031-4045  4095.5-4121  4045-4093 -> 1.7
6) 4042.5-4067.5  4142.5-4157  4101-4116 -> -1.2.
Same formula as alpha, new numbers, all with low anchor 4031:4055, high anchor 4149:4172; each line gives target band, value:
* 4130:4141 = 1.1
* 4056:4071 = -1.2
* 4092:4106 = -4.1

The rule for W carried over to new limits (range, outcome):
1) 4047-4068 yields 18.3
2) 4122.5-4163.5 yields 16.6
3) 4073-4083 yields 16.4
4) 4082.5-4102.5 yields 18.3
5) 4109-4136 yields 16.5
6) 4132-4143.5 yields 14.9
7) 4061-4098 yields 16.7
